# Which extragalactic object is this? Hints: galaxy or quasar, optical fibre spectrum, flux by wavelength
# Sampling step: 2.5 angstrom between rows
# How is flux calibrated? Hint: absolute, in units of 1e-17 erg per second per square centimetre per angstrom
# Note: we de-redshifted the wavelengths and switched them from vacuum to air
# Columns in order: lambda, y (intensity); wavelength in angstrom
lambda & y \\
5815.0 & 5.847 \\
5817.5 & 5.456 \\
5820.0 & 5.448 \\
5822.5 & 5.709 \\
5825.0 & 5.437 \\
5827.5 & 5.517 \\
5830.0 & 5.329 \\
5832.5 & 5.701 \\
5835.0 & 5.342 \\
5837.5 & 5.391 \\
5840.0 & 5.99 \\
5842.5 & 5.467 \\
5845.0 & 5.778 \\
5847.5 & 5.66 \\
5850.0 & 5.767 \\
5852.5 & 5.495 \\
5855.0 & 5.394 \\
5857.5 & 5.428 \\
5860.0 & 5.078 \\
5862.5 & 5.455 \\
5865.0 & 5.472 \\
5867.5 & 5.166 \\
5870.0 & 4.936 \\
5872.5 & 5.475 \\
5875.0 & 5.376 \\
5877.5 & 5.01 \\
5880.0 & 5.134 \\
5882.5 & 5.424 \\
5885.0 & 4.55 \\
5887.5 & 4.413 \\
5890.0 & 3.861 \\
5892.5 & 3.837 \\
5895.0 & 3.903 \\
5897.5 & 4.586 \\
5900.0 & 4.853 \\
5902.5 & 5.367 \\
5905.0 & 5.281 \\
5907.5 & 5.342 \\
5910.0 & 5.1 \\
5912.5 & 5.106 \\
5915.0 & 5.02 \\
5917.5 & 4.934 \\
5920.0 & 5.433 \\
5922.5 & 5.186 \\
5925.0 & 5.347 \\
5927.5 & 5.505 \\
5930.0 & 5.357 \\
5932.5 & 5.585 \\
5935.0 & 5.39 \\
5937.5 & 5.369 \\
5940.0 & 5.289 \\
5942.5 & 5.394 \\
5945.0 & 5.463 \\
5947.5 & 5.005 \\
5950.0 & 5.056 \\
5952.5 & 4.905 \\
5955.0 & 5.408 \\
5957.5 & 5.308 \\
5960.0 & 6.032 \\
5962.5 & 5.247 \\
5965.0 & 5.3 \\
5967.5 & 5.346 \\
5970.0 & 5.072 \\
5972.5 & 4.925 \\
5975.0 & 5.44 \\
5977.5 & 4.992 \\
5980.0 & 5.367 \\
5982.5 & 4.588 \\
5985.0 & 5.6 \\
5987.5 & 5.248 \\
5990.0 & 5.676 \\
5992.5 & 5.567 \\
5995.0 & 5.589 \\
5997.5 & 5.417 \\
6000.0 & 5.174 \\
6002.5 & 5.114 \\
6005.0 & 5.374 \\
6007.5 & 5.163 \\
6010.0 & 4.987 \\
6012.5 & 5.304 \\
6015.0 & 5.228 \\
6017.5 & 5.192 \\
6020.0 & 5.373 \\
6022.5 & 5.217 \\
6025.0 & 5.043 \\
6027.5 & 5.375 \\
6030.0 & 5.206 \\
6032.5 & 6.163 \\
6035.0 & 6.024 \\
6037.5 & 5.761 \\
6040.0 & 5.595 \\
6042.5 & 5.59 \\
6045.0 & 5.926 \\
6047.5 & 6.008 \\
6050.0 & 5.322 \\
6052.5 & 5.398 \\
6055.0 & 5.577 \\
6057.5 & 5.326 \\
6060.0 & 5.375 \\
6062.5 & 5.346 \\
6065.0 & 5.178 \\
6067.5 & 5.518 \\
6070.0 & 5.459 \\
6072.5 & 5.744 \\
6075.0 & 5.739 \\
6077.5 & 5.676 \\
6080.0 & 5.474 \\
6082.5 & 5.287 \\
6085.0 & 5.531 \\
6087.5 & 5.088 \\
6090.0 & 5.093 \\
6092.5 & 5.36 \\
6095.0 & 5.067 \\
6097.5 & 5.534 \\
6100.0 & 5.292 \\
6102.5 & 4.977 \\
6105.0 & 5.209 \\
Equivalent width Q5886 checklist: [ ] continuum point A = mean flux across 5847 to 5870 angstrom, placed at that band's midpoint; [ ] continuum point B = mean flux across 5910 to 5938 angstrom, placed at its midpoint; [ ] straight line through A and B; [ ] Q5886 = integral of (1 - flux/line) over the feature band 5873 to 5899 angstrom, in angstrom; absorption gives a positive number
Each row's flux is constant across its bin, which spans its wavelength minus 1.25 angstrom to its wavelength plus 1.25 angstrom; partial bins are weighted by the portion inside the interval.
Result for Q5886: 3.5 angstrom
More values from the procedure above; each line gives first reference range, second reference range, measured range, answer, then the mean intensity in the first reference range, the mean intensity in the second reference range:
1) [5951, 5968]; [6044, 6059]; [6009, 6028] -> 1.0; 5.36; 5.58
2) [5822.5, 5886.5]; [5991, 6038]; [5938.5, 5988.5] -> 1.2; 5.39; 5.38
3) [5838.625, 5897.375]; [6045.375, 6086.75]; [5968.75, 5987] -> 0.6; 5.12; 5.5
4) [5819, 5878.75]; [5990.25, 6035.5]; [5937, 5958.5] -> 0.6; 5.45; 5.36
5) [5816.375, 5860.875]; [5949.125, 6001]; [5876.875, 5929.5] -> 4.8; 5.53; 5.3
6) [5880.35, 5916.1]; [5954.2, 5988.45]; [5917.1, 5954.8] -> -2.0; 4.77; 5.28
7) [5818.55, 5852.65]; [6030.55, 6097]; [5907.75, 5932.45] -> 1.4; 5.58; 5.52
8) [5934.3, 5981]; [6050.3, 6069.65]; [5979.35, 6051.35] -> -1.1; 5.28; 5.39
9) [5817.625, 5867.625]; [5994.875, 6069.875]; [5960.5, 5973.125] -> 0.5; 5.51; 5.43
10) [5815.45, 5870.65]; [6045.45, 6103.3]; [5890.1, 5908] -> 2.7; 5.48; 5.42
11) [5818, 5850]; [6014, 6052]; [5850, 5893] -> 3.8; 5.57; 5.53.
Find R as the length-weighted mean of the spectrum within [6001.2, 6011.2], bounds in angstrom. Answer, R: 5.16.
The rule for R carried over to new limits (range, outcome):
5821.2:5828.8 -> 5.55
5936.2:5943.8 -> 5.35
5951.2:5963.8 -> 5.38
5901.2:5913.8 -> 5.24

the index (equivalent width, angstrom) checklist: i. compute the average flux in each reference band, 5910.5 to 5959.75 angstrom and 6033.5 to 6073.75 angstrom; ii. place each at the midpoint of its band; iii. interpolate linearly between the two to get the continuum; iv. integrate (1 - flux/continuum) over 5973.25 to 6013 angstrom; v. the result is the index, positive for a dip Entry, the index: 1.0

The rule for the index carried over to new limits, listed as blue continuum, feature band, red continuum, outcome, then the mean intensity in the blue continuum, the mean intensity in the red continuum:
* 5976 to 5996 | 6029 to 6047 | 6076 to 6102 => -1.5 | 5.33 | 5.33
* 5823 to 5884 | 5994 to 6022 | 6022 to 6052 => 1.6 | 5.43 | 5.61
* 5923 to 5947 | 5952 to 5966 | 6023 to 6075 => 0.1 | 5.39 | 5.55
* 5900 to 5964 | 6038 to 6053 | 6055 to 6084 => -0.6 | 5.29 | 5.47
